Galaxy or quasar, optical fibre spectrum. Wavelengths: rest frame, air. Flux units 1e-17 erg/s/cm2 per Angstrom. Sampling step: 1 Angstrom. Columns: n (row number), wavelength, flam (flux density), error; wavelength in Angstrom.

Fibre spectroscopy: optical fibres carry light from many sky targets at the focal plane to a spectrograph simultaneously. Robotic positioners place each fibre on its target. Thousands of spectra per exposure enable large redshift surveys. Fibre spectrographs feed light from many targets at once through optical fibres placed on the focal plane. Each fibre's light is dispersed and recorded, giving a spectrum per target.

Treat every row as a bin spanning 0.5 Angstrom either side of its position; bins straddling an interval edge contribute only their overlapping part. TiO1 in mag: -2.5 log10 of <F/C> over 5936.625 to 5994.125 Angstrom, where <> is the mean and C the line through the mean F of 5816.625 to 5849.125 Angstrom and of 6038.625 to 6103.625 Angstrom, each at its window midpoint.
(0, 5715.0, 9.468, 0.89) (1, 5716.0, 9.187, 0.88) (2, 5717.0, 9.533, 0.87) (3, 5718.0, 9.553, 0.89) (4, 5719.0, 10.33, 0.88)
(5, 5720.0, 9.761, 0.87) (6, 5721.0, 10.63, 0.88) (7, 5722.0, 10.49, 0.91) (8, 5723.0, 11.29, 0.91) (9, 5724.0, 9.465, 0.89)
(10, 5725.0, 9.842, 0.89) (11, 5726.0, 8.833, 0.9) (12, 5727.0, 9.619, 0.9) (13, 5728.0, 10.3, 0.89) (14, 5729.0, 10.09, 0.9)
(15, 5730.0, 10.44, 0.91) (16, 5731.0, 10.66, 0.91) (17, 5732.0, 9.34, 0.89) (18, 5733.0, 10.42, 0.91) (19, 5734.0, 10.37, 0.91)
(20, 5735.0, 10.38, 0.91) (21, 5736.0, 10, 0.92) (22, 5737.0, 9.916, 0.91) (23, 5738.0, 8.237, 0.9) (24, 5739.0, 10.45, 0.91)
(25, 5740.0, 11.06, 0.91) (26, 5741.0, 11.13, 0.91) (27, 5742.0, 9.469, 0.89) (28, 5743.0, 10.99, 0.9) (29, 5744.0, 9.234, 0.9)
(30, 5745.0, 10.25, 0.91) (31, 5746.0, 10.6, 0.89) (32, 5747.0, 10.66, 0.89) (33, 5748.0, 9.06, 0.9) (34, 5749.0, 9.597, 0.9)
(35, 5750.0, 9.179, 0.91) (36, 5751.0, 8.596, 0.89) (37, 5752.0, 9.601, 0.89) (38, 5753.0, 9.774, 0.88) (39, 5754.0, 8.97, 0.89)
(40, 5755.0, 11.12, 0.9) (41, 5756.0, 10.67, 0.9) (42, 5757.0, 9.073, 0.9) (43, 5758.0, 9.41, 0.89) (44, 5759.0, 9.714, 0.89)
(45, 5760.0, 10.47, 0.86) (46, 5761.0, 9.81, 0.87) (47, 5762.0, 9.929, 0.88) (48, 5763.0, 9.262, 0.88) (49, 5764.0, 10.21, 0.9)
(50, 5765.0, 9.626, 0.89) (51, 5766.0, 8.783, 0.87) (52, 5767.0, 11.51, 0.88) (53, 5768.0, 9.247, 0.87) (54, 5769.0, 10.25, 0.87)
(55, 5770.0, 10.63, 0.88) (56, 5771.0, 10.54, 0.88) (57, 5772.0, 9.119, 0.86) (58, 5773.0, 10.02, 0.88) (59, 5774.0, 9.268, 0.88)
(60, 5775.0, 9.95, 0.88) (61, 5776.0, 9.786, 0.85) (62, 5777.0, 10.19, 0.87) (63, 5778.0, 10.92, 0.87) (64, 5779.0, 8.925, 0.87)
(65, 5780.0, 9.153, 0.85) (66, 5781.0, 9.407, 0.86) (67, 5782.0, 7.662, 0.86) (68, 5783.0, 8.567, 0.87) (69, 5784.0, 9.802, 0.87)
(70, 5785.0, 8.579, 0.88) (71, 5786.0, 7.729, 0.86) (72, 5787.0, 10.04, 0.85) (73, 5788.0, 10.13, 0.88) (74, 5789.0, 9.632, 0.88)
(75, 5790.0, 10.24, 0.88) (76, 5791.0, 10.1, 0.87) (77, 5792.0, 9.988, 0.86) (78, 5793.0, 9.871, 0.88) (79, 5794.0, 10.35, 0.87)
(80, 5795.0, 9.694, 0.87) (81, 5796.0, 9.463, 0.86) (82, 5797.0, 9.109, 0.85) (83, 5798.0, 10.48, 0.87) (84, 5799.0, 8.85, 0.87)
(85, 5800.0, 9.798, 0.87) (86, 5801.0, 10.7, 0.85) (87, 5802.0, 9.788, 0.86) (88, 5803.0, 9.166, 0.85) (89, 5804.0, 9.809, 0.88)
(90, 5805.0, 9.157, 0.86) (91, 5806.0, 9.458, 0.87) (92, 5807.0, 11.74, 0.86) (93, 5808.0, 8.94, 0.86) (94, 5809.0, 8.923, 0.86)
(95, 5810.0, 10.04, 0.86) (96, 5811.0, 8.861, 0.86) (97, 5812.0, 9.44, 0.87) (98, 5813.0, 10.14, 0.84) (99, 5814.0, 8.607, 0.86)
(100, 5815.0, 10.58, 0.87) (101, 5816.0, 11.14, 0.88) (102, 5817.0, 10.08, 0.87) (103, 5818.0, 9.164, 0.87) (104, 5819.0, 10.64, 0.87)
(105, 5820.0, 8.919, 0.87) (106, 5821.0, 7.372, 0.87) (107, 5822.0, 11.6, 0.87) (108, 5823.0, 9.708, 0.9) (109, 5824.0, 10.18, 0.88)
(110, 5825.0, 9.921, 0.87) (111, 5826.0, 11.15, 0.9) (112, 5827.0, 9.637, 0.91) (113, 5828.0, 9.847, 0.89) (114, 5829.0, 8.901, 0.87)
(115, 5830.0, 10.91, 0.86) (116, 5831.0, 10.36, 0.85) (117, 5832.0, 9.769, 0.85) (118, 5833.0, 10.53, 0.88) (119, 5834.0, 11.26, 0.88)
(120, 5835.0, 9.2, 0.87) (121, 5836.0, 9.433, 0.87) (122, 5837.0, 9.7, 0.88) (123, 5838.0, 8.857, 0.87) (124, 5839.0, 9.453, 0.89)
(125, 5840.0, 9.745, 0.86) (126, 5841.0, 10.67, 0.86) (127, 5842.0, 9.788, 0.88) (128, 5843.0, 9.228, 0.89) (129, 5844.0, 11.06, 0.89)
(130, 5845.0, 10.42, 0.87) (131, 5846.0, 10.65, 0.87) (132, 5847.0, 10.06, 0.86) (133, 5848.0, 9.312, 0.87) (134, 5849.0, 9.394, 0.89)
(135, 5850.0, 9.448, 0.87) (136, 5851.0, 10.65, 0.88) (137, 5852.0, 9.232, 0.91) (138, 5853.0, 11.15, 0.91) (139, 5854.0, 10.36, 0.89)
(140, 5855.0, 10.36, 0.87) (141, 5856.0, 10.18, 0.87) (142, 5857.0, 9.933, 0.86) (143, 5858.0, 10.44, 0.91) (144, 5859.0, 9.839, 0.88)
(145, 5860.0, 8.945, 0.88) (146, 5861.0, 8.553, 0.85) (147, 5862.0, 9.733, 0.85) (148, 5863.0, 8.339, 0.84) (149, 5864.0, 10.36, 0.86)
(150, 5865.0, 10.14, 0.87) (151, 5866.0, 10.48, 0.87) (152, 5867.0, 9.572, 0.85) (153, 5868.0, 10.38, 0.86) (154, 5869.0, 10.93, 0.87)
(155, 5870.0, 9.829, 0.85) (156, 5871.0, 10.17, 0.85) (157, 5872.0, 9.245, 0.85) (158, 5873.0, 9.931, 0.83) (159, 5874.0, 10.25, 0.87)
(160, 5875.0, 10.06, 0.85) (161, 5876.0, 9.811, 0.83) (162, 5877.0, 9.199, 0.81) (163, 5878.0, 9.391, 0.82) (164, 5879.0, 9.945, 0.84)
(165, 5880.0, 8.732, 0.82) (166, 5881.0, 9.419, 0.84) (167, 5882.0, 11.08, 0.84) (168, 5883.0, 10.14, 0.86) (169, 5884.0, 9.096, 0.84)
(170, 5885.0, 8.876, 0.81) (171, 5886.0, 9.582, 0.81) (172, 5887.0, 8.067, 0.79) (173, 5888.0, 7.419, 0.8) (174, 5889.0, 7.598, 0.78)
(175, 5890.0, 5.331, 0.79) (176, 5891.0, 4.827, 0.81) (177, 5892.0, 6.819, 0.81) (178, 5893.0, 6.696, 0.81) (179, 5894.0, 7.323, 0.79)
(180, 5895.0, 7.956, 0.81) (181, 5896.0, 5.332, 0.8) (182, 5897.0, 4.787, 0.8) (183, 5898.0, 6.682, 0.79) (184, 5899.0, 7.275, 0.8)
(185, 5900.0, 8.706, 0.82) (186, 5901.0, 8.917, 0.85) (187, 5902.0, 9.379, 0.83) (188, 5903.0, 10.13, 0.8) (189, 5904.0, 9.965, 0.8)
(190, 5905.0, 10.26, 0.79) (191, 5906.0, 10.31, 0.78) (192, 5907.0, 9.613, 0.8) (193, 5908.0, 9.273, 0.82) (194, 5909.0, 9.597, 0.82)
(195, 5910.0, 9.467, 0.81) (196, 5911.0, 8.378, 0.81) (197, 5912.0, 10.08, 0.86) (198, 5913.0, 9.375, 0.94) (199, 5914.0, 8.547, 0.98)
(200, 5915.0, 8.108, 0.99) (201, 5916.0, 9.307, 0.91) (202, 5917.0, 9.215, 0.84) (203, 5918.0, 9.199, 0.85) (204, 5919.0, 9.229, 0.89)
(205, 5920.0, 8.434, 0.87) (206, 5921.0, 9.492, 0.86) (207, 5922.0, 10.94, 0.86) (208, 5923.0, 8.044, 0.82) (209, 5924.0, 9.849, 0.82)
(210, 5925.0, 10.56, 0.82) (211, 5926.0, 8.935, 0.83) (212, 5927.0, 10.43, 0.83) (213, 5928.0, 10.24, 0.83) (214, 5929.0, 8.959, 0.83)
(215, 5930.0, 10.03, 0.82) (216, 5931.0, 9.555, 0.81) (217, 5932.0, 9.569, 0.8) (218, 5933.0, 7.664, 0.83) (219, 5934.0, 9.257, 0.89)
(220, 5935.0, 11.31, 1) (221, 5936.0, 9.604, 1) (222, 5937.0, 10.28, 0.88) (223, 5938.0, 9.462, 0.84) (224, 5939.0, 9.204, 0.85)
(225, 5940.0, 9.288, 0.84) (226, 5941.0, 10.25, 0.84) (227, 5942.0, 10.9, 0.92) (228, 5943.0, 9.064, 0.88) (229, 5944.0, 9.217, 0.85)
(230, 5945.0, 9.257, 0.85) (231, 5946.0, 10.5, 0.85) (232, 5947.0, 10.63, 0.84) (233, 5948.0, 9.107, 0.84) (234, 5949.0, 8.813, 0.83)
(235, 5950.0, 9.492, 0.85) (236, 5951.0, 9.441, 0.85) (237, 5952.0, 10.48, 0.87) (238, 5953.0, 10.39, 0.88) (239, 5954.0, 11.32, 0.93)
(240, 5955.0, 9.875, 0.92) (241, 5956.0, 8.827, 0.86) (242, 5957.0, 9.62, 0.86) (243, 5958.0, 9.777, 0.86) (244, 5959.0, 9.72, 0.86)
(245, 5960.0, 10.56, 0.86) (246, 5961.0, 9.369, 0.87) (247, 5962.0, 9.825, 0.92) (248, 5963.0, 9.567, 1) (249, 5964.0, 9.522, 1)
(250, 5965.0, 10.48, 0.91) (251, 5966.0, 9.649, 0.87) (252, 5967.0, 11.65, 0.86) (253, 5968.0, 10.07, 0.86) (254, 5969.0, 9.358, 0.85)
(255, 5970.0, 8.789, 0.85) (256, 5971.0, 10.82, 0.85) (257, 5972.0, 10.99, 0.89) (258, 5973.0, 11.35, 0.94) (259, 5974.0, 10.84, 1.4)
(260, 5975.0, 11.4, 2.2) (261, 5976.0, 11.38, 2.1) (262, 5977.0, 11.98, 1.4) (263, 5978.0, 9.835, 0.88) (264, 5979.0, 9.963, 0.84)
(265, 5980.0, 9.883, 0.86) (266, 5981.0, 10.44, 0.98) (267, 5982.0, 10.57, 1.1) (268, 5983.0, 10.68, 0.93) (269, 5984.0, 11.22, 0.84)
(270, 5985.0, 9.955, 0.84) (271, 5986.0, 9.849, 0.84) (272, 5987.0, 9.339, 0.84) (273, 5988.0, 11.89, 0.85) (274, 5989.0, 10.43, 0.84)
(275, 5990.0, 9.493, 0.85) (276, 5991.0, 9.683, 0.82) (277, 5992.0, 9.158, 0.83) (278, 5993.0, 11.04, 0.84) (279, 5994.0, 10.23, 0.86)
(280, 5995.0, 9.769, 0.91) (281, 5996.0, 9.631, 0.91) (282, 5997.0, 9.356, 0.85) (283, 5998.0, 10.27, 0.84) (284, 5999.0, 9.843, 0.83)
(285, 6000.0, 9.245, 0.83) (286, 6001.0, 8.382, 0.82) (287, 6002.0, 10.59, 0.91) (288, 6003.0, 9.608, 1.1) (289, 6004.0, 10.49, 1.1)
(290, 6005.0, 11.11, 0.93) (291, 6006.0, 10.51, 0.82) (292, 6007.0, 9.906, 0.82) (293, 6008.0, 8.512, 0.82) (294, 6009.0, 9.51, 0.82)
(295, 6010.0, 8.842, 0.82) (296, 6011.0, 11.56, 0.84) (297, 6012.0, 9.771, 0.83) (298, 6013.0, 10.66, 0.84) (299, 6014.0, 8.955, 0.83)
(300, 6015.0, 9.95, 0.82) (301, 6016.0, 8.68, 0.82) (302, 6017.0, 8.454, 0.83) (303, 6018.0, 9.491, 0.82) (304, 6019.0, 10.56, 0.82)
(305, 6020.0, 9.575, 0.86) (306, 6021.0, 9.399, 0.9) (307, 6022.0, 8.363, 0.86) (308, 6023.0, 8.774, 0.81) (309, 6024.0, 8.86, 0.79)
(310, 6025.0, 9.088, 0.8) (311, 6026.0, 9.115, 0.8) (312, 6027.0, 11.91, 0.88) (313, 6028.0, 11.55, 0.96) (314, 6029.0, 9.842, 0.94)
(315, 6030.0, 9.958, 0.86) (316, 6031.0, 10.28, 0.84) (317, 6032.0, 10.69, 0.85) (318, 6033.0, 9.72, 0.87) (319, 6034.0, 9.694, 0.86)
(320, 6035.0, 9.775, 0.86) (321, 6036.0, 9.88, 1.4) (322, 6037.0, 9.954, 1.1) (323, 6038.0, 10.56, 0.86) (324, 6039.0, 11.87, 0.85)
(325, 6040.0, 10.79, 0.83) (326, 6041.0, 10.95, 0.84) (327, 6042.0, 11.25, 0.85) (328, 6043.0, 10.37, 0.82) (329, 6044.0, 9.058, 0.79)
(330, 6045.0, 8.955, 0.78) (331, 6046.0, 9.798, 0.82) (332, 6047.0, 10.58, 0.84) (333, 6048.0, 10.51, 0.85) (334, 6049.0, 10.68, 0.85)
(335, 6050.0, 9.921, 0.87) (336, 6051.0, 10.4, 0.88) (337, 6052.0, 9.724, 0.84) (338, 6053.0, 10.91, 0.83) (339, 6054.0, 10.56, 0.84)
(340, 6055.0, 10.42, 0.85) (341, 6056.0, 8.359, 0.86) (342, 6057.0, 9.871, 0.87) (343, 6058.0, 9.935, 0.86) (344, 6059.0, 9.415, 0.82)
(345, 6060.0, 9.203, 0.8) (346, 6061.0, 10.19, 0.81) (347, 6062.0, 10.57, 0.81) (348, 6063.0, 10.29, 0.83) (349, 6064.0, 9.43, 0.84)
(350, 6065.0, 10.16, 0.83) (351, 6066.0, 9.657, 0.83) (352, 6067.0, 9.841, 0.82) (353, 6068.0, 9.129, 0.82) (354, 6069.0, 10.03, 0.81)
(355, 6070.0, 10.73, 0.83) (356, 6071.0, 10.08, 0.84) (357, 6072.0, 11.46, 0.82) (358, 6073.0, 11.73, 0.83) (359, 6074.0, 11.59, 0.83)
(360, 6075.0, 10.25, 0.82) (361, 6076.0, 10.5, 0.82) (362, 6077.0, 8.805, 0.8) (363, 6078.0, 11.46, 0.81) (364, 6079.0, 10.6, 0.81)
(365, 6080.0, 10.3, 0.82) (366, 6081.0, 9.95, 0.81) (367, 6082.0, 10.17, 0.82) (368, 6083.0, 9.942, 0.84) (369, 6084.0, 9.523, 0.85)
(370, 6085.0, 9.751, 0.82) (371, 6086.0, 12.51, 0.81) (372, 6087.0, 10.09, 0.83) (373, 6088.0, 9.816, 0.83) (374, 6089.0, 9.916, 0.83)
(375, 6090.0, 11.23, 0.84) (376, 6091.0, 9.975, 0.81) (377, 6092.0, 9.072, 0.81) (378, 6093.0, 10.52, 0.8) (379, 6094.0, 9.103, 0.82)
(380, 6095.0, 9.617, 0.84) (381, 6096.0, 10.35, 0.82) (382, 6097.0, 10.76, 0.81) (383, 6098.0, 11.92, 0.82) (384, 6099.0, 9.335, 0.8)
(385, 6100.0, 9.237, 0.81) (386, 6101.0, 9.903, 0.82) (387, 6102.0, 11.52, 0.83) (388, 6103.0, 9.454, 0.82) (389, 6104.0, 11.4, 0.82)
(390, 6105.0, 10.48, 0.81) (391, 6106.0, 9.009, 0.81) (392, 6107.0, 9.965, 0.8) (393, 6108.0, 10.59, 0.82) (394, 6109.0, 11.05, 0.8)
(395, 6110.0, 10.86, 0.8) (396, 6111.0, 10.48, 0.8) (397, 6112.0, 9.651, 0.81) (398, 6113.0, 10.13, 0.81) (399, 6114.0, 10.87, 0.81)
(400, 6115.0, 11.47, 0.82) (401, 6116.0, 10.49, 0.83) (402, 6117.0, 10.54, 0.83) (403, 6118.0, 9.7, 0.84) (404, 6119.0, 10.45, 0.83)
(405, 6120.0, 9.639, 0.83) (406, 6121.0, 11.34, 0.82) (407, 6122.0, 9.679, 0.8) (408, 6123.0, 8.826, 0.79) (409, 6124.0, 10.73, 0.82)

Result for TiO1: 0.00 mag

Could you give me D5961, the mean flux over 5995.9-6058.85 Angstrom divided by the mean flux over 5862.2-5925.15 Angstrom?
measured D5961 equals 1.1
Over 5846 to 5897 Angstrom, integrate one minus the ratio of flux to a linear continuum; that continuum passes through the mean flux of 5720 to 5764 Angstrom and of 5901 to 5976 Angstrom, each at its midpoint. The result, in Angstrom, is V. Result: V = 3.4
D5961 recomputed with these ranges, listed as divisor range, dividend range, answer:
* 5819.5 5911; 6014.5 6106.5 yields 1.08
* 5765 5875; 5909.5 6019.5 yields 1.00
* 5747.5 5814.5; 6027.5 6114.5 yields 1.06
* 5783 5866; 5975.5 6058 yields 1.02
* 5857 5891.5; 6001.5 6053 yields 1.07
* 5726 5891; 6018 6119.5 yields 1.04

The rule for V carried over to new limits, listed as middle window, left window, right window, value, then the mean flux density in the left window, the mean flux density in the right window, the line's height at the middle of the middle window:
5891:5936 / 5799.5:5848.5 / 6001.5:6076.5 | 4.7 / 9.87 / 10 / 9.94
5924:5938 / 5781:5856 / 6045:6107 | 0.3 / 9.79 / 10.2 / 9.96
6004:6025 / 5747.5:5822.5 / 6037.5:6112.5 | 1.1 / 9.68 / 10.2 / 10.1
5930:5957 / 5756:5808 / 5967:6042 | 0.7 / 9.71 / 10.1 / 9.98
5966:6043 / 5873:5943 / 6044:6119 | -3.4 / 9.01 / 10.2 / 9.68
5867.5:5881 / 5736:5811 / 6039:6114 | 0.1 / 9.75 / 10.2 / 9.91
